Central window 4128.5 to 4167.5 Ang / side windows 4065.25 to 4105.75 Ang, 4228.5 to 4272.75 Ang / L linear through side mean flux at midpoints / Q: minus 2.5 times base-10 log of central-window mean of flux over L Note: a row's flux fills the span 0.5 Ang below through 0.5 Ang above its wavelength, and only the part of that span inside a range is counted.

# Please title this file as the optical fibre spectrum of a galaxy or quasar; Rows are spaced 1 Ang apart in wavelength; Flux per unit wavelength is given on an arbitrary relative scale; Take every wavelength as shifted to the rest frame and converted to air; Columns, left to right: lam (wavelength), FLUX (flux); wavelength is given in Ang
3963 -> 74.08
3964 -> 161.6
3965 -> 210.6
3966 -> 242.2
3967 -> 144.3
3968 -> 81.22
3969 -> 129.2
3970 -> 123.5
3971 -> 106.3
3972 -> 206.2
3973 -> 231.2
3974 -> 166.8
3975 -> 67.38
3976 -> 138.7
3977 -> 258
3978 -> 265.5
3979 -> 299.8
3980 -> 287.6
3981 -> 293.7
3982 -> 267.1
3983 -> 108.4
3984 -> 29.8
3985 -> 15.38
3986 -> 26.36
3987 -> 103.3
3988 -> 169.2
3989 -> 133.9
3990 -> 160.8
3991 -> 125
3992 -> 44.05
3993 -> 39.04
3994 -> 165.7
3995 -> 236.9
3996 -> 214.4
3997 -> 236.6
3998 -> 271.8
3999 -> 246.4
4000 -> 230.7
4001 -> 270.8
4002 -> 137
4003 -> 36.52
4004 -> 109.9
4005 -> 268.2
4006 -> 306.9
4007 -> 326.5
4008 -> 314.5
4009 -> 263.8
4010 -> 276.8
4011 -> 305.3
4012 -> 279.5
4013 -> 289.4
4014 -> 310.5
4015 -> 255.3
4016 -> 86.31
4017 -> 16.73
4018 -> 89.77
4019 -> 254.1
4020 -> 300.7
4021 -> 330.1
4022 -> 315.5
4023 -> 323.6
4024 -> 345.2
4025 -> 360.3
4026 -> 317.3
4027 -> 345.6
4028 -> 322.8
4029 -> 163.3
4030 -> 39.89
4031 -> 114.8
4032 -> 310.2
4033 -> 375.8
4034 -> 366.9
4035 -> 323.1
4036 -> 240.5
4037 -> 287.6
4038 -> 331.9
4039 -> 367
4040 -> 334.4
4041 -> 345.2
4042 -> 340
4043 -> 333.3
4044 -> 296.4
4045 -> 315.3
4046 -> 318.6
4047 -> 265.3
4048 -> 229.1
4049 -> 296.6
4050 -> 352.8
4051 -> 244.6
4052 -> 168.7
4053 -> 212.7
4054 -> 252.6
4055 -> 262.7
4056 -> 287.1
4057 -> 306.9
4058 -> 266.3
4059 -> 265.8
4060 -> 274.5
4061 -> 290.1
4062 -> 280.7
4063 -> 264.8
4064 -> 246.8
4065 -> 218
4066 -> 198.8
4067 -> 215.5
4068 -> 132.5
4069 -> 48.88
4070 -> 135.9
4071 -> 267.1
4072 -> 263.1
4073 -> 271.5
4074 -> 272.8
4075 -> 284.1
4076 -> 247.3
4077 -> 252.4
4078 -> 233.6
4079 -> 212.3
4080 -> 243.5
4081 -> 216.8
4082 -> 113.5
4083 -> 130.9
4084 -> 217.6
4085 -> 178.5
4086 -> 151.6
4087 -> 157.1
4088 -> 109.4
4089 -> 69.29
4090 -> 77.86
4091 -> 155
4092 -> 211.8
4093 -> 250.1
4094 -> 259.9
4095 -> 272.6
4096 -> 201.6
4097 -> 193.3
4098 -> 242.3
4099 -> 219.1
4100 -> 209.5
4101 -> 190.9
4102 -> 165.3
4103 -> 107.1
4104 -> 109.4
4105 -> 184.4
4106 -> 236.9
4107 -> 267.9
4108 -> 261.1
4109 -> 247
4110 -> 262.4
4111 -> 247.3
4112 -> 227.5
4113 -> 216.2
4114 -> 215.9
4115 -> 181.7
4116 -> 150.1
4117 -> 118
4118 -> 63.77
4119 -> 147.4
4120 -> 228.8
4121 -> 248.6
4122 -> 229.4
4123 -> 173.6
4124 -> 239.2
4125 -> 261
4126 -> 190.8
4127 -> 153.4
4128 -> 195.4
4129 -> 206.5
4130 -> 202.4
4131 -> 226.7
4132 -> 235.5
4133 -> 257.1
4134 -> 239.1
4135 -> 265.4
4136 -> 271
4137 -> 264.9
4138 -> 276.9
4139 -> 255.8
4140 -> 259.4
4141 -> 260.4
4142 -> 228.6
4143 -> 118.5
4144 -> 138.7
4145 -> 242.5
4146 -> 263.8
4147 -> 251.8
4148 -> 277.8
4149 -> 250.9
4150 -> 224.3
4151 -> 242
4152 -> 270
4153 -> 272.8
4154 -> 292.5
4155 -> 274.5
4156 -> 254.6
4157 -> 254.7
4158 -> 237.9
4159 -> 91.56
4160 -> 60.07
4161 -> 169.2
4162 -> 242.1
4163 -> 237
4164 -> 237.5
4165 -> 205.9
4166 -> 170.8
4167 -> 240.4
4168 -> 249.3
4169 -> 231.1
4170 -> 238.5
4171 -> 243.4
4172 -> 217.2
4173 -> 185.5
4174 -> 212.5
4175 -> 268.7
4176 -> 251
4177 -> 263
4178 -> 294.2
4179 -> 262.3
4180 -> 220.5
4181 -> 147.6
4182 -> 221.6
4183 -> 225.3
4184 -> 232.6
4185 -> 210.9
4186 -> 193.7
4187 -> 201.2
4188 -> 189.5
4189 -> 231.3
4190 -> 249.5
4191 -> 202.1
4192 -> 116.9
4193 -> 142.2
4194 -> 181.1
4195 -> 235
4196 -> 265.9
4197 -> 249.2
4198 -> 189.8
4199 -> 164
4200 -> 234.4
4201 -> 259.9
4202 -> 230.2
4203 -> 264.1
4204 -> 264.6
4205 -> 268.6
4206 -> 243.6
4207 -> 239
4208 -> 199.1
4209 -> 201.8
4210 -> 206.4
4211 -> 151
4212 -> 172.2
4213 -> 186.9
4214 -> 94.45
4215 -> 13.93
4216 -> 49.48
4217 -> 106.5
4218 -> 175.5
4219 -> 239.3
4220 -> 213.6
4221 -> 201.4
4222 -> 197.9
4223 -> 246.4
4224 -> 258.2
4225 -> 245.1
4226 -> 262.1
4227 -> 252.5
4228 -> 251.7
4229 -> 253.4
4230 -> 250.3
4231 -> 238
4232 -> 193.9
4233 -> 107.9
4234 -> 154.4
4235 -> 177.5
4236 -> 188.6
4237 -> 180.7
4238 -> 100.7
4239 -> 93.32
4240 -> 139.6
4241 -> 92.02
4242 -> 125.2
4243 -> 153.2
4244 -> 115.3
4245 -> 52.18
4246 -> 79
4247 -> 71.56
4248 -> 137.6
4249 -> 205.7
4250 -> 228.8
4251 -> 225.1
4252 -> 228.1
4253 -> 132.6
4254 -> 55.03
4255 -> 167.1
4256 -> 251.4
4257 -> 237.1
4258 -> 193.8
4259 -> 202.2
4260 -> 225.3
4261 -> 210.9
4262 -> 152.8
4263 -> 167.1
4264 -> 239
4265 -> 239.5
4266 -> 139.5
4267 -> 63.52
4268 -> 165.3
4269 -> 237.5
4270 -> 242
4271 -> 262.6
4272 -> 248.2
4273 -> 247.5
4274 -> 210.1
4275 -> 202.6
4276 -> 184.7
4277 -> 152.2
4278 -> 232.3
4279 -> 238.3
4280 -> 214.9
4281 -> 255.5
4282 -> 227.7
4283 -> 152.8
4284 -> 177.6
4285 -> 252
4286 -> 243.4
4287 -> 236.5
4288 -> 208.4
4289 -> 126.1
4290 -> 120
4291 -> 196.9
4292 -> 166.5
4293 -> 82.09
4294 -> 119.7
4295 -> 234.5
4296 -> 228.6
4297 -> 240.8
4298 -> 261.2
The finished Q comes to -0.23 mag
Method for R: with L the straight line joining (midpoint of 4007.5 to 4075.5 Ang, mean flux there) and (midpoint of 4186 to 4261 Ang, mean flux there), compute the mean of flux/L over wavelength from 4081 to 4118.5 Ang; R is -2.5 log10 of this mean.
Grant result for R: 0.272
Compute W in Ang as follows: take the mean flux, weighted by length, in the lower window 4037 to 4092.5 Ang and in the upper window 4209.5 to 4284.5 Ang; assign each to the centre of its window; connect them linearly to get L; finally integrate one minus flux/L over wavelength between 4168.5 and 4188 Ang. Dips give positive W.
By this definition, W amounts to -2.26 Ang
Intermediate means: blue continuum 237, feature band 226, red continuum 182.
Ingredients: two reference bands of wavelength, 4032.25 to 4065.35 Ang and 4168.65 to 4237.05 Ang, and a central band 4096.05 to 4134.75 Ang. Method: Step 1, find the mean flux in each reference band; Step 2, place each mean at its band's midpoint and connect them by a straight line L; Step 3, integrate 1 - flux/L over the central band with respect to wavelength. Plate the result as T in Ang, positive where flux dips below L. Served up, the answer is 7.66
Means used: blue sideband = 290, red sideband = 209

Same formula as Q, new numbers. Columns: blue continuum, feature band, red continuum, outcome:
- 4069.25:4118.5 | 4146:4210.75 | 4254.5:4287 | -0.11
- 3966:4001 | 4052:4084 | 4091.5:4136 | -0.18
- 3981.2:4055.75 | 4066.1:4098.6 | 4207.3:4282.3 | 0.13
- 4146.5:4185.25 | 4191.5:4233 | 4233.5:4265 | -0.07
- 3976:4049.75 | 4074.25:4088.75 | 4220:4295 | 0.15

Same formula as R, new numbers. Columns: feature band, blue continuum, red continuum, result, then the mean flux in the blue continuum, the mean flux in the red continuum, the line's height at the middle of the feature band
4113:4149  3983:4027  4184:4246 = -0.10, 208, 189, 197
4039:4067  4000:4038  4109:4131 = -0.17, 254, 200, 236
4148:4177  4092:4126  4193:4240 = -0.13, 207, 198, 202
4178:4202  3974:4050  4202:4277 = -0.09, 235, 185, 196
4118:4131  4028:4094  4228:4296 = 0.10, 239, 182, 221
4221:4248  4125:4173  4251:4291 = 0.20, 227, 199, 207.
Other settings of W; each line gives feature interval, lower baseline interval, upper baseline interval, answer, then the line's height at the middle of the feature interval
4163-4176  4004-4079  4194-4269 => -1.0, 211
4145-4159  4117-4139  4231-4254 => -3.5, 201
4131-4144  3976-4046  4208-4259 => -2.6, 199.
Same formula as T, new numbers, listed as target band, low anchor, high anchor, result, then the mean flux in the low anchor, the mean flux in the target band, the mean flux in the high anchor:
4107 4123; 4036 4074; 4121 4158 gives 2.7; 264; 204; 237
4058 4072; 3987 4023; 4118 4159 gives -0.1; 212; 222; 231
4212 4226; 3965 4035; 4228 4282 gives 0.8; 209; 175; 182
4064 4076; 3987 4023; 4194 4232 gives -0.1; 212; 213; 210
